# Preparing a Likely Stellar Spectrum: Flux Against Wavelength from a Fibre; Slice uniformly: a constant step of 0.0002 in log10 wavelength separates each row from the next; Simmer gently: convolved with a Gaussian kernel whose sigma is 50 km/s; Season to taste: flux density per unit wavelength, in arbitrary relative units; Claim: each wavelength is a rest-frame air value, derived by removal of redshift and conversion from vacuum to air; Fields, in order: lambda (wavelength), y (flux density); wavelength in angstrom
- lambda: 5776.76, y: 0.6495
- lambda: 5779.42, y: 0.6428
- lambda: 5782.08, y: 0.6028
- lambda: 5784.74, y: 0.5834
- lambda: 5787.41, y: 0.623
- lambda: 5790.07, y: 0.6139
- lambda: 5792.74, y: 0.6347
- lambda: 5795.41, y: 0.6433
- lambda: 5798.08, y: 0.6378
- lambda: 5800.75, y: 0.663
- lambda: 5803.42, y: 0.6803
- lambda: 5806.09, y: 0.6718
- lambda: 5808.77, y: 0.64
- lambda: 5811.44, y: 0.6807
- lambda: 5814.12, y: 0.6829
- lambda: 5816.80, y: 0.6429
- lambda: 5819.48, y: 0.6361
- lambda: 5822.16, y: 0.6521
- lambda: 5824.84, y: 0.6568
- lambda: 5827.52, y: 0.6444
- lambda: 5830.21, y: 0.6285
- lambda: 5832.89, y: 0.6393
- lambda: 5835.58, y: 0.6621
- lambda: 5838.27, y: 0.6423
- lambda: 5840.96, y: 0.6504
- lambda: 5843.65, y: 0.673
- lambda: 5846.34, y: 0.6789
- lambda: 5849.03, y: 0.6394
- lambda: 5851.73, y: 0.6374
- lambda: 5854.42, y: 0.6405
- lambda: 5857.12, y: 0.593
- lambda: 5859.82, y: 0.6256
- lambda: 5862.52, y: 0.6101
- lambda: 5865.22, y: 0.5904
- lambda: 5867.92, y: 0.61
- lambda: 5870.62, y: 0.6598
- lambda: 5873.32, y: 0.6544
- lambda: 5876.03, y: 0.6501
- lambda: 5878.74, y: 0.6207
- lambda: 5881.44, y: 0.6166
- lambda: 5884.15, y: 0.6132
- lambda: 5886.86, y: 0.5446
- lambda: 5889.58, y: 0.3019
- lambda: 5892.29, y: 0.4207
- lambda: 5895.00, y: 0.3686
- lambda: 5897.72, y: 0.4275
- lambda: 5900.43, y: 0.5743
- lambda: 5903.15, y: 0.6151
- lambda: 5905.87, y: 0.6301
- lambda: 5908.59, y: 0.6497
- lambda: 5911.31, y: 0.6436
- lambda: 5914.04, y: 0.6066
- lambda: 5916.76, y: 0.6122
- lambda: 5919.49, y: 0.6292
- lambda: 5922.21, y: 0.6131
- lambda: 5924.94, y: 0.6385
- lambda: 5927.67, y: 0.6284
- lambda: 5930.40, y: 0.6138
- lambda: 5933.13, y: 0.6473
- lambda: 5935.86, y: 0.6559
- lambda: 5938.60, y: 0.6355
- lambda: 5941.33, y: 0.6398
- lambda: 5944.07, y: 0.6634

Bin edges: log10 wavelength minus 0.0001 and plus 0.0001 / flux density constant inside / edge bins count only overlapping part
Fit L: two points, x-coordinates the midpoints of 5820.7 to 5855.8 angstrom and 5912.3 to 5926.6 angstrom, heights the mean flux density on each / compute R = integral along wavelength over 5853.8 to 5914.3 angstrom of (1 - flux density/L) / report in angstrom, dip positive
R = 5.5 angstrom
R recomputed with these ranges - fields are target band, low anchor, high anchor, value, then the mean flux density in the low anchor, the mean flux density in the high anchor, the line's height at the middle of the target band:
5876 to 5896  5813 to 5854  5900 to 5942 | 4.0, 0.651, 0.628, 0.637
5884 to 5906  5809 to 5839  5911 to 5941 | 5.2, 0.651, 0.629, 0.636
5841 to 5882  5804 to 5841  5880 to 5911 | -3.4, 0.653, 0.528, 0.586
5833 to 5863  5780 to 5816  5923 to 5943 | -0.1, 0.643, 0.637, 0.641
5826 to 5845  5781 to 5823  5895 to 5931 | -0.6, 0.643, 0.597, 0.629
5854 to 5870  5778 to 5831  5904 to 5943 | 0.6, 0.643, 0.632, 0.638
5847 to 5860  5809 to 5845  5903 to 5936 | 0.3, 0.653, 0.629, 0.646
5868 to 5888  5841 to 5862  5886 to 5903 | -3.8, 0.64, 0.449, 0.522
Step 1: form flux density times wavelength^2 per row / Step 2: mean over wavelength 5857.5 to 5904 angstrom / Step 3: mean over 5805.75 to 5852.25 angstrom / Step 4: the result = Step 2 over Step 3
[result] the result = 0.87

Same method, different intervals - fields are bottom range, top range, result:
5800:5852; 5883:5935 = 0.89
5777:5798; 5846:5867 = 1.03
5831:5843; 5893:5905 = 0.78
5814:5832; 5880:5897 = 0.75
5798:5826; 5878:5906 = 0.80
